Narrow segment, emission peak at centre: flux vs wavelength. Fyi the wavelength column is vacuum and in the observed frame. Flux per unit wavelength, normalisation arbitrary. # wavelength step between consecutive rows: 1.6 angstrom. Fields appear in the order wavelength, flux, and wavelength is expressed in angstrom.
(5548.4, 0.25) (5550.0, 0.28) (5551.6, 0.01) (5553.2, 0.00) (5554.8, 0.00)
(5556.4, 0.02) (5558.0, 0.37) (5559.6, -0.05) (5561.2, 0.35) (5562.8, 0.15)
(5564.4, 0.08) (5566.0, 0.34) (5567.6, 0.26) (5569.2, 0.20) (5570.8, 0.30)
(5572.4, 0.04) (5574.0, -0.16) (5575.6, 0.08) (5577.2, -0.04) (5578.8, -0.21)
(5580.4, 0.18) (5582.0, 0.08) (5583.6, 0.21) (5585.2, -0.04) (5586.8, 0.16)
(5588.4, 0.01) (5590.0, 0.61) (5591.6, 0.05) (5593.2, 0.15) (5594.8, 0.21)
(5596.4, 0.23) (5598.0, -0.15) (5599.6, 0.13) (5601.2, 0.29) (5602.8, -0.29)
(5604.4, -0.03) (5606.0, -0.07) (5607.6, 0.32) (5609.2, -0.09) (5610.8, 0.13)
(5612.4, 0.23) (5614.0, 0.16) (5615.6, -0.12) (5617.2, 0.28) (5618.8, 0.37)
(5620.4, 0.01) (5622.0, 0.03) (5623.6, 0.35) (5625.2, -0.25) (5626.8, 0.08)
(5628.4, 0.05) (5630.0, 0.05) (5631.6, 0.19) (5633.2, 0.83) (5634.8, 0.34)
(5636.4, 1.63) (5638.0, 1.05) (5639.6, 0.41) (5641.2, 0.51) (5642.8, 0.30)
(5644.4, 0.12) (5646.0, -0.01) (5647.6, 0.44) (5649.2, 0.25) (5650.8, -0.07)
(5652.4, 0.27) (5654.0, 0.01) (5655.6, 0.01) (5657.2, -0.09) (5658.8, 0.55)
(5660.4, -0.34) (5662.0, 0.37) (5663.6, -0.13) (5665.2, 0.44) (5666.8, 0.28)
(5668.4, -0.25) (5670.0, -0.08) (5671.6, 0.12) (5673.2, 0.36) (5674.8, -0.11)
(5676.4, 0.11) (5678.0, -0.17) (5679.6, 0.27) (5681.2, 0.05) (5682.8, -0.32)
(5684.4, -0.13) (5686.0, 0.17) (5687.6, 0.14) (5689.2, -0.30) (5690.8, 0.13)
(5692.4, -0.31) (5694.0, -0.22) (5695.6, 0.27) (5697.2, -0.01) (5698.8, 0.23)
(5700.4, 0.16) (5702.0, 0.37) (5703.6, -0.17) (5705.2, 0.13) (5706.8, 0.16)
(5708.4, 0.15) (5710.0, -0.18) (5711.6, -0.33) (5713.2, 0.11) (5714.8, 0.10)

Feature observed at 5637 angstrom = [O II]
